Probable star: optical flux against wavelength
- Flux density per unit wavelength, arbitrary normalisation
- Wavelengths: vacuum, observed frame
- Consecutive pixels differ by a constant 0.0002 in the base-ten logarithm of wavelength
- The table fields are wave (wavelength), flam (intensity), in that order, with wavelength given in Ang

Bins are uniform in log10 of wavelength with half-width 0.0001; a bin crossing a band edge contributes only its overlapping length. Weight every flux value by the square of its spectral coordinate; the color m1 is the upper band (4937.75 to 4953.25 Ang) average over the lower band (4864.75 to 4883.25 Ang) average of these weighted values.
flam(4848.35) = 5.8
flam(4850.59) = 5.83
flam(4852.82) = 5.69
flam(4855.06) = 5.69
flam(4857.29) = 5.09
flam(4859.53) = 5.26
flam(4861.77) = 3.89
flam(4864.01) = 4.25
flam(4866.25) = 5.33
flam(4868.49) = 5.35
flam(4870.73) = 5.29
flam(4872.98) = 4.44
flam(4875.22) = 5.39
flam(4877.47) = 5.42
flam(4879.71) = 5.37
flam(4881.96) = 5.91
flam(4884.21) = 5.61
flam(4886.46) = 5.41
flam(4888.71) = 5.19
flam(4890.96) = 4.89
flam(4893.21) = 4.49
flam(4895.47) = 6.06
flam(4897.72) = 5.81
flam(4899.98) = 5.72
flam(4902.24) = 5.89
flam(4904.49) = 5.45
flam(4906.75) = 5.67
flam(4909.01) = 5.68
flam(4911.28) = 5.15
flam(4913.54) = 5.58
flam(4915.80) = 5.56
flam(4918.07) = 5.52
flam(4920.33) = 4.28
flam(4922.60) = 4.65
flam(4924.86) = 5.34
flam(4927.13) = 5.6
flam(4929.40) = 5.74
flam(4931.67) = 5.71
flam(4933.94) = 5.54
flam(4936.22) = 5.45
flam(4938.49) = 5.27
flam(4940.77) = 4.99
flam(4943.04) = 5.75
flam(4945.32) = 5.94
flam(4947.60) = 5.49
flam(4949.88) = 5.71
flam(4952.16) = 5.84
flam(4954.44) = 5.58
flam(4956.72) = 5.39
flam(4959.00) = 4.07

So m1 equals 1.08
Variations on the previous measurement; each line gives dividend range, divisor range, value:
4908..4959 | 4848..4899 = 1.05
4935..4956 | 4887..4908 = 1.04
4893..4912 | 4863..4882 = 1.10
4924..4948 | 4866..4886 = 1.06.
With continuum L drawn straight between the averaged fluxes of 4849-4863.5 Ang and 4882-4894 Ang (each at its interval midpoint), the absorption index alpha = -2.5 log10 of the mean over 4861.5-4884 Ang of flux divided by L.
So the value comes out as 0.02 mag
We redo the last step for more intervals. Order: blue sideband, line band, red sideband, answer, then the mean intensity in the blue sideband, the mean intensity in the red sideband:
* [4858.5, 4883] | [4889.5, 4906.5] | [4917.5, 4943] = -0.06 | 5.08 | 5.3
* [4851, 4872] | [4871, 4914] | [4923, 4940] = -0.03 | 5.11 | 5.47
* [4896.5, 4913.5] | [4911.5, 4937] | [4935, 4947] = 0.04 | 5.62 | 5.48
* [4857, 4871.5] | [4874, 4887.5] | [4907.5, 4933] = -0.10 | 4.9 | 5.35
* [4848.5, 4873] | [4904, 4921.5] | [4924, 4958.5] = 0.01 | 5.16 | 5.53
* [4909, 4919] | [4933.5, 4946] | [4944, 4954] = 0.04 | 5.47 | 5.73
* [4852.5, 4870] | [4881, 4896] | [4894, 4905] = 0.04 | 5.05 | 5.77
